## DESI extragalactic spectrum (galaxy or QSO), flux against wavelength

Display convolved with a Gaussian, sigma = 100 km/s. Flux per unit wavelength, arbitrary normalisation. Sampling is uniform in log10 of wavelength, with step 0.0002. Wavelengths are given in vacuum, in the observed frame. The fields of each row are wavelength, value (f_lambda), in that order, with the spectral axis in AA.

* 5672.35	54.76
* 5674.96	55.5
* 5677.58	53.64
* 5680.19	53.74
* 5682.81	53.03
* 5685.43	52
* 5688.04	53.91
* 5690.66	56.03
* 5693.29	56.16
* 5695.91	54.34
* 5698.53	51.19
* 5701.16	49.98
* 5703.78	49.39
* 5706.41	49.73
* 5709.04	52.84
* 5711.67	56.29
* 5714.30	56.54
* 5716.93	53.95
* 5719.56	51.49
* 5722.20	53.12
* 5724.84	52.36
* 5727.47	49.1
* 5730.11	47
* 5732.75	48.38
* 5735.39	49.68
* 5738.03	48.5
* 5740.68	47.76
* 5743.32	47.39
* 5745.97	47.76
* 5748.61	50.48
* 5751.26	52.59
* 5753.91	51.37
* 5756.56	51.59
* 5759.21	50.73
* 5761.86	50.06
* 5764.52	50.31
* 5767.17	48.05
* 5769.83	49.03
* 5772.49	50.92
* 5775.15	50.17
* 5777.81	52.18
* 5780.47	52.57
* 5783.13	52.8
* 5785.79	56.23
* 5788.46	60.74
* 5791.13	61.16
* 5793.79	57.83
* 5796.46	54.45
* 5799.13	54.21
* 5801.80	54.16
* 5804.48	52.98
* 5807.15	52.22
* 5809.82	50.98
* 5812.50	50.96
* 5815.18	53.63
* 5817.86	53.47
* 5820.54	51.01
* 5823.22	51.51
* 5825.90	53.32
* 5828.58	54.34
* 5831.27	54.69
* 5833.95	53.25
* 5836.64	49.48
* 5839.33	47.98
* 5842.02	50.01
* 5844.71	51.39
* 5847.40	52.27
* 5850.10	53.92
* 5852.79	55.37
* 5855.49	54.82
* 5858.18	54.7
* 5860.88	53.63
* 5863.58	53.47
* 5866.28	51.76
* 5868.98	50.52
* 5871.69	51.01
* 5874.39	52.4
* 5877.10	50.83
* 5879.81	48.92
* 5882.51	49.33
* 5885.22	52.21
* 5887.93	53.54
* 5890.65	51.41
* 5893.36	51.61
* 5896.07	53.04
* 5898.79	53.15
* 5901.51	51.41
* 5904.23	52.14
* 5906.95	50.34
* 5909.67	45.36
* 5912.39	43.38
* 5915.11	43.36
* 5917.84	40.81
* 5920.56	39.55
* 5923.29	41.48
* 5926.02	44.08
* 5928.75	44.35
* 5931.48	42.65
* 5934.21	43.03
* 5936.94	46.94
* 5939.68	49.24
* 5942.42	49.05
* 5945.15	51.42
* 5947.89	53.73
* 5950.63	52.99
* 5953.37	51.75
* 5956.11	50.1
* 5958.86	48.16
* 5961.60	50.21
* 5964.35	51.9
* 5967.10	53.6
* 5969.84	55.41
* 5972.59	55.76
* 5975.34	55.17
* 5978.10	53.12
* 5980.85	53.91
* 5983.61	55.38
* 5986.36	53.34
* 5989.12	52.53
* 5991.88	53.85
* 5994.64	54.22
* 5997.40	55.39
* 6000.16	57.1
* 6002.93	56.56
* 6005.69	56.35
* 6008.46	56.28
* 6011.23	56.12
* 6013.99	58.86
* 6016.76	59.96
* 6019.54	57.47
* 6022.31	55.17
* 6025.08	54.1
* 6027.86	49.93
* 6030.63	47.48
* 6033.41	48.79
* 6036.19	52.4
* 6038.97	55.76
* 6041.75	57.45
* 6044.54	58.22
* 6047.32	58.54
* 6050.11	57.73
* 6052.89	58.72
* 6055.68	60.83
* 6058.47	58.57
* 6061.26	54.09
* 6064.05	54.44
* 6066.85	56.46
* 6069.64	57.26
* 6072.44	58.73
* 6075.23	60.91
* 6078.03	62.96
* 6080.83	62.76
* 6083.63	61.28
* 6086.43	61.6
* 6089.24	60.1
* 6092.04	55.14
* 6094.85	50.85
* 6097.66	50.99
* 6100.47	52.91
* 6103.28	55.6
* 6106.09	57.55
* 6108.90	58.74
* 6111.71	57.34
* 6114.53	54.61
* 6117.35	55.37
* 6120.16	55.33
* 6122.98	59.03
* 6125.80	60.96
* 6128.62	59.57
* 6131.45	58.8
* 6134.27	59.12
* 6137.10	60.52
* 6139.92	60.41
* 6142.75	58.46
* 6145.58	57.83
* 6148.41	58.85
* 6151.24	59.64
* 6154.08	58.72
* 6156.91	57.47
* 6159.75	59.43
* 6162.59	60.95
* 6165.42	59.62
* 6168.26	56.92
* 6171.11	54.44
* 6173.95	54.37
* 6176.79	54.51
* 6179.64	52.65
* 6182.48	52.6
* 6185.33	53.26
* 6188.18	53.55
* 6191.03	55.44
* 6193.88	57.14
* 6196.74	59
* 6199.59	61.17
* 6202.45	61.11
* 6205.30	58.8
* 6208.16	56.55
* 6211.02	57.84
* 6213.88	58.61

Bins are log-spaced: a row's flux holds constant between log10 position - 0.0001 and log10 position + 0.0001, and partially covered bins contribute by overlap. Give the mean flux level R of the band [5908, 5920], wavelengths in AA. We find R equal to 43.2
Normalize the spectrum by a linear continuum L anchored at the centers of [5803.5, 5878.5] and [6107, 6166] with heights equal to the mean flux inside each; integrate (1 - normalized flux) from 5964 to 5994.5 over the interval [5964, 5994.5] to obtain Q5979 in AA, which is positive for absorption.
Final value 0.7 AA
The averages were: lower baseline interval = 52.3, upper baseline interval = 58.6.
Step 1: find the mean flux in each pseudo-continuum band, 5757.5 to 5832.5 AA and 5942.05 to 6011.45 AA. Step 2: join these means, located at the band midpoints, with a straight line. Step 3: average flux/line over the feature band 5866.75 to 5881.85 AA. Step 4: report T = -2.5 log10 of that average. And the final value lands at 0.05 mag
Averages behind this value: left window 53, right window 53.6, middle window 50.7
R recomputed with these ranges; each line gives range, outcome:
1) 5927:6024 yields 52.9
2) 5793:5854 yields 52.7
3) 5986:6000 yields 54.2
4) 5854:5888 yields 52.1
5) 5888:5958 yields 48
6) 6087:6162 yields 57.5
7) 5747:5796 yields 52.7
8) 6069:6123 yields 57.4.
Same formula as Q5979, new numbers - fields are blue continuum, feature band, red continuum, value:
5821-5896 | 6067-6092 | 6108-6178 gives -1.5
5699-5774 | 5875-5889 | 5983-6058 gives 0.6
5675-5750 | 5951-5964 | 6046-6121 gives 1.2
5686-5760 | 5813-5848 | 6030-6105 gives 0.7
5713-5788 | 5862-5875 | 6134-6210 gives 0.2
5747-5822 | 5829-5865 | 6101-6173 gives 0.6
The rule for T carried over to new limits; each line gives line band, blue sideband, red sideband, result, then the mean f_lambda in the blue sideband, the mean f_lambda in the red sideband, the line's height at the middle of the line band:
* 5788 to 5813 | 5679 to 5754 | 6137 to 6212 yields -0.046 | 51.6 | 57.4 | 52.6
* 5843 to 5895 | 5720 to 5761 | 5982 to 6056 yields 0.004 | 49.9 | 55.4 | 52.4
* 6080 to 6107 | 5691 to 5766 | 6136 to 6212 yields -0.008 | 51.1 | 57.4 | 56.3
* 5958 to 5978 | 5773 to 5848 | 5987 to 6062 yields 0.040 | 53.2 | 55.6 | 55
